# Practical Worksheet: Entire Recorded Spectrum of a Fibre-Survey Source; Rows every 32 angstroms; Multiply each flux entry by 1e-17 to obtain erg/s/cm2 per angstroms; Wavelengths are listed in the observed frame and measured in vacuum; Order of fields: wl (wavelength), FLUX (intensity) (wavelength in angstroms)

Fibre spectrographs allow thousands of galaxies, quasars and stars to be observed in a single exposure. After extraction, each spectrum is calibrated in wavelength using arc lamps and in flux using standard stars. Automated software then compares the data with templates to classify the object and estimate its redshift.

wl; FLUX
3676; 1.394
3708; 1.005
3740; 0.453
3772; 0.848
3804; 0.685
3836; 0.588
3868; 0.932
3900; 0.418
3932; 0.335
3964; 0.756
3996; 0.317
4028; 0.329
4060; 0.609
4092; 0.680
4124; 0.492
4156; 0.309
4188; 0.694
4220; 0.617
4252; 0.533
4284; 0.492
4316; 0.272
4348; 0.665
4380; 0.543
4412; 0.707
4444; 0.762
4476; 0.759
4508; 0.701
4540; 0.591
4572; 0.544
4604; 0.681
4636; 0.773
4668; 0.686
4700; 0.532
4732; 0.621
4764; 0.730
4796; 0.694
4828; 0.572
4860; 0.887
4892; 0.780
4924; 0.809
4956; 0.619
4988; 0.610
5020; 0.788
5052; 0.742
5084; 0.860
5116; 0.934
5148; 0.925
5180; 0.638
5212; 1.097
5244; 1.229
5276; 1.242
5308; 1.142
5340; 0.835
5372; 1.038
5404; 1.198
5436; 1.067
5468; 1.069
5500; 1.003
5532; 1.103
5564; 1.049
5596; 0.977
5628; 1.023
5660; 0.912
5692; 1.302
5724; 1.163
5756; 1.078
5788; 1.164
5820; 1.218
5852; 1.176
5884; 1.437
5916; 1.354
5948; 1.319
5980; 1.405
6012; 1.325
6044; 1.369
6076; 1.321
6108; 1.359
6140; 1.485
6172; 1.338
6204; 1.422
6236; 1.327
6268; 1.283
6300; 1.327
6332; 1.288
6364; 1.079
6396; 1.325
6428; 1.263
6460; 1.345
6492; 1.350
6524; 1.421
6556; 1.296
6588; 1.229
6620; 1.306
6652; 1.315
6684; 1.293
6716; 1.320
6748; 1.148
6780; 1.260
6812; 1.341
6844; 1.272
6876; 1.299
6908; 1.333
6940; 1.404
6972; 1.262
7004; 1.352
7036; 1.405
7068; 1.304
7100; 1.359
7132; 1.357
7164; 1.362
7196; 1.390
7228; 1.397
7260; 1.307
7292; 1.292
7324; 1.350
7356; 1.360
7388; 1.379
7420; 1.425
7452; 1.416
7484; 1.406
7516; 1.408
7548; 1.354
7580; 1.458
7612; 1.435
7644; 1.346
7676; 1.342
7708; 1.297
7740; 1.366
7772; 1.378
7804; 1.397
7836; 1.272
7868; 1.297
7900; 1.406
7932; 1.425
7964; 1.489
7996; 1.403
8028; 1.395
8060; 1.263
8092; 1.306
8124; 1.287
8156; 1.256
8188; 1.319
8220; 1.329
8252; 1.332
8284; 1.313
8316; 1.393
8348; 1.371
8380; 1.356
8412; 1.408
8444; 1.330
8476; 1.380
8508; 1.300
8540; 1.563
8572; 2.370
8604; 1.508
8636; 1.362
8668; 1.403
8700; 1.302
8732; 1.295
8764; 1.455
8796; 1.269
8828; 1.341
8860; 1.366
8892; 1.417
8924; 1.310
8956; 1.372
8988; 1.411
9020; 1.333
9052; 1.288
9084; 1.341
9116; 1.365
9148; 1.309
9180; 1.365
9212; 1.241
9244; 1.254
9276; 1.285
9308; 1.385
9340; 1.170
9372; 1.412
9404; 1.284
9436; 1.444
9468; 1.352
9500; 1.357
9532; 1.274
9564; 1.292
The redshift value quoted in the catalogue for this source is 0.30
